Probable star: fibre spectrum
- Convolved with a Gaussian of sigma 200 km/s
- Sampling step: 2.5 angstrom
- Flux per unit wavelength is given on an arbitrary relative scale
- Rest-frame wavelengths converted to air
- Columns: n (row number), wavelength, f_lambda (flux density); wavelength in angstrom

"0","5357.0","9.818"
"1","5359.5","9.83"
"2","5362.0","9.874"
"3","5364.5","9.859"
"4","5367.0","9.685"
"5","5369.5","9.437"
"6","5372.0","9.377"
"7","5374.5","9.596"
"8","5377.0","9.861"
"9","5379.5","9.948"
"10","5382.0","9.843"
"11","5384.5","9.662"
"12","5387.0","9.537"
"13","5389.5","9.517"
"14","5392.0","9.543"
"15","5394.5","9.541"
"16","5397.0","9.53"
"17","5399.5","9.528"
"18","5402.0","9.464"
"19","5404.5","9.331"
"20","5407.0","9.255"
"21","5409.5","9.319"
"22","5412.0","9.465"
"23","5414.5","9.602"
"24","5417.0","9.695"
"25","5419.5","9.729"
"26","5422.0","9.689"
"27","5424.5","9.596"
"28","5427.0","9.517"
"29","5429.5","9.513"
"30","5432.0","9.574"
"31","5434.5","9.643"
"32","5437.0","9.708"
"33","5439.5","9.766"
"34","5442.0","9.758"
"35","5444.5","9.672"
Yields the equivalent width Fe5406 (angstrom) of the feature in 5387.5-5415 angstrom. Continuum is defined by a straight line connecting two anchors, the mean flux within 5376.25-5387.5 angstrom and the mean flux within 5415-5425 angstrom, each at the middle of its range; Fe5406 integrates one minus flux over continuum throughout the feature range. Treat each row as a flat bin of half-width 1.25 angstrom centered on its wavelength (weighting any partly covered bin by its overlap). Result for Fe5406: 0.8 angstrom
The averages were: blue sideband 9.78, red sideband 9.68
